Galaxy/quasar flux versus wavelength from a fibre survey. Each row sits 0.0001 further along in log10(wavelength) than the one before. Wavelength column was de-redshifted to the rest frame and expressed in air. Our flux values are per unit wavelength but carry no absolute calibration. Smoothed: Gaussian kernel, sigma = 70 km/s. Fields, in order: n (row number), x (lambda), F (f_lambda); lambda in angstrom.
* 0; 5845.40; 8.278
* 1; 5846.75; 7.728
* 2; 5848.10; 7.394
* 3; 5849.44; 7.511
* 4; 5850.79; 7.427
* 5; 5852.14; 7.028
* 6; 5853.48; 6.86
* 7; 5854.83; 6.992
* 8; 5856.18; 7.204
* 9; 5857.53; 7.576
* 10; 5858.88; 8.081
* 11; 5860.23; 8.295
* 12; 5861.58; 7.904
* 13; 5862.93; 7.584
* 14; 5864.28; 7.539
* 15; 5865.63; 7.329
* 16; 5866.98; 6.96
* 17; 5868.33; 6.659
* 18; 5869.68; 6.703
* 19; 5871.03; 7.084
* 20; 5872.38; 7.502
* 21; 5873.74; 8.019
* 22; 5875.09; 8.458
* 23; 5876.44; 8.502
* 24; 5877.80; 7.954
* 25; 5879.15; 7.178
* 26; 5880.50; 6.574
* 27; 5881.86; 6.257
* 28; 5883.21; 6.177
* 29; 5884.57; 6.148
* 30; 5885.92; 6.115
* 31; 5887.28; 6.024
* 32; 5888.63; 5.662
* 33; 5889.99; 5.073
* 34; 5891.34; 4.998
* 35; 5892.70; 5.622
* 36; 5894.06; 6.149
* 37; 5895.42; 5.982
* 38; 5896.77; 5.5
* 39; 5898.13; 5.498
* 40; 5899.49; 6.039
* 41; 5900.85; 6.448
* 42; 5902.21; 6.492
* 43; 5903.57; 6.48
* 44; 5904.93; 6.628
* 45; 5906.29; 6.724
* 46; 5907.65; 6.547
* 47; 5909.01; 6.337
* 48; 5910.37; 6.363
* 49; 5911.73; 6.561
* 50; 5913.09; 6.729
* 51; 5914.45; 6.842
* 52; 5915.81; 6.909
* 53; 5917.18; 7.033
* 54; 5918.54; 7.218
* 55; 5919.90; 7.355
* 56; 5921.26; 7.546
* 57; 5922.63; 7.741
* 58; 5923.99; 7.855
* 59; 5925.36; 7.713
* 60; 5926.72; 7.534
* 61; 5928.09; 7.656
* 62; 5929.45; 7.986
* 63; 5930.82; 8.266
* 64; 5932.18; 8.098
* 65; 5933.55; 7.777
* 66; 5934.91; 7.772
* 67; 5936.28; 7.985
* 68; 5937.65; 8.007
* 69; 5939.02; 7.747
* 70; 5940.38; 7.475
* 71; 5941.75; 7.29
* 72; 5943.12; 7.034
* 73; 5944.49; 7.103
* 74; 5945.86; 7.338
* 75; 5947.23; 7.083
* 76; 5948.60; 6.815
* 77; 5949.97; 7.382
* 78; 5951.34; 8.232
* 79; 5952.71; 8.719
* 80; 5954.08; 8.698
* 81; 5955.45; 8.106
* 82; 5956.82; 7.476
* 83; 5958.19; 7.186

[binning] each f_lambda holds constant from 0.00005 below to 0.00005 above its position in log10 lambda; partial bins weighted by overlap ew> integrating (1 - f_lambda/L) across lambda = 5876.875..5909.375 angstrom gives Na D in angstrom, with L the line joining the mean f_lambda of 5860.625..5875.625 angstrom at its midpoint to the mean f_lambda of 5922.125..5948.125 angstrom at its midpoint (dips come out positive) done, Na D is 5.7 angstrom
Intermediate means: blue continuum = 7.44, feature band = 6.21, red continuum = 7.65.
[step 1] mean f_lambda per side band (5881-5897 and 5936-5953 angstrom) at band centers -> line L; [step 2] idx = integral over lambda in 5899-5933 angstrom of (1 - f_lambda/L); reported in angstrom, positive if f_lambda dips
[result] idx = -2.2 angstrom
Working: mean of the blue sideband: 5.83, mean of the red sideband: 7.52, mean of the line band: 7.09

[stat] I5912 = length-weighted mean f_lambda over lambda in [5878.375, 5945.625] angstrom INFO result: 6.83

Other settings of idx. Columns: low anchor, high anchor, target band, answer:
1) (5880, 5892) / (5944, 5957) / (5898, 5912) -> 0.0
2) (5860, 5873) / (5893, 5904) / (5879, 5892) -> 1.2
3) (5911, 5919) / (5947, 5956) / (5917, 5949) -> -0.9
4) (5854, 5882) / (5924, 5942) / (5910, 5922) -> 1.2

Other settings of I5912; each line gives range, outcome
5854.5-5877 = 7.56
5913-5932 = 7.5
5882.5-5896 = 5.79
